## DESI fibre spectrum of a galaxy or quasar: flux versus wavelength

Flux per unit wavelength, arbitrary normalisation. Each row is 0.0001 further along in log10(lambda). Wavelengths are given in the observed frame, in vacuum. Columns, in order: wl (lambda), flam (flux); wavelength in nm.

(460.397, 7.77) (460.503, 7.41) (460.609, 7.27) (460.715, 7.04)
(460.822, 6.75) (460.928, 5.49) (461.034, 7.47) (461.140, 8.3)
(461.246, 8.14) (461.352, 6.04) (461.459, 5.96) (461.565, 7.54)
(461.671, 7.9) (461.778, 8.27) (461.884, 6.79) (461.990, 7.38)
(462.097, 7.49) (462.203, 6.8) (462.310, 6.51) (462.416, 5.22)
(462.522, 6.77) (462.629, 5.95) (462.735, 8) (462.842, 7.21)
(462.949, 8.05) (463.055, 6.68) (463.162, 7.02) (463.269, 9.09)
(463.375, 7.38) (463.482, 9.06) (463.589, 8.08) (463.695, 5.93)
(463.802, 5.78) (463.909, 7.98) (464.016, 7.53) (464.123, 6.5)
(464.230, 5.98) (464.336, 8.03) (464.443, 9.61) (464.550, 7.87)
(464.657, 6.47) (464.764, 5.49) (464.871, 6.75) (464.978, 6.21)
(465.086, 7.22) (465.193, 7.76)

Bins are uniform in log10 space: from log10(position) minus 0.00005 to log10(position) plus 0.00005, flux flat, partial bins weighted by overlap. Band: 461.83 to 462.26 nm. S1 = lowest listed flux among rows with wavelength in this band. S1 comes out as 6.79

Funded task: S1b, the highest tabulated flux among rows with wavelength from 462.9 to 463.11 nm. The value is 8.05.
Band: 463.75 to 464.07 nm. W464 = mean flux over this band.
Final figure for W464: 7.09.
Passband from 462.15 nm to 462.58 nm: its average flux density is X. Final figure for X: 6.32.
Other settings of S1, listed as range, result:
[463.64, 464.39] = 5.78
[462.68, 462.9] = 7.21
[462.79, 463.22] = 6.68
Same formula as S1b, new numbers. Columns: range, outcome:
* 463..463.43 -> 9.09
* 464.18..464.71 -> 9.61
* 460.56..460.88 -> 7.27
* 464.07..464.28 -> 6.5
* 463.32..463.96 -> 9.06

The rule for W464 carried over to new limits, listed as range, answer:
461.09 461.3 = 8.22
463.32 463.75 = 7.63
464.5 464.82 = 6.6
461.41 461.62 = 6.8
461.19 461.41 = 7.07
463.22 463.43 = 8.24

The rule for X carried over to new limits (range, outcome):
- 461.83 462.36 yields 7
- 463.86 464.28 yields 6.99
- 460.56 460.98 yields 6.62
